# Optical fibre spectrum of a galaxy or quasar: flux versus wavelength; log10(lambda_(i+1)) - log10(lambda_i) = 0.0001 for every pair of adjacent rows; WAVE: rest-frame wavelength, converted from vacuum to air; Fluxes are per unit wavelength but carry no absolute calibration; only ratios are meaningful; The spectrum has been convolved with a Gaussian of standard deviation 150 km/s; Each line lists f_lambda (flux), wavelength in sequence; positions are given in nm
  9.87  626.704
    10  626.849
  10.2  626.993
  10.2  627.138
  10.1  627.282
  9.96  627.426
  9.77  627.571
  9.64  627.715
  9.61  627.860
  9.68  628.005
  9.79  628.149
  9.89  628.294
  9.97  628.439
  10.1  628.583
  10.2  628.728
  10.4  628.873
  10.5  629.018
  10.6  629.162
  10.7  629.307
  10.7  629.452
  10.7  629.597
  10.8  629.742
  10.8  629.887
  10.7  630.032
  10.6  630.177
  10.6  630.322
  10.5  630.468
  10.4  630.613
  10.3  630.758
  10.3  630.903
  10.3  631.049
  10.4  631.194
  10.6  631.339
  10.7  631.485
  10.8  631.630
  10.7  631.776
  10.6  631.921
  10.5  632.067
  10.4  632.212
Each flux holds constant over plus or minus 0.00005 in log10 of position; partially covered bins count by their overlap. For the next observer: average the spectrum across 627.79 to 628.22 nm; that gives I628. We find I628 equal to 9.7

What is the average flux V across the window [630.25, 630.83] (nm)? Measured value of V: 10.4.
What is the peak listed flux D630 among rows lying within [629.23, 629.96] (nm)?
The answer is 10.8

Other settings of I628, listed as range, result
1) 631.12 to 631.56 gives 10.6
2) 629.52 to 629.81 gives 10.7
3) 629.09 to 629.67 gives 10.7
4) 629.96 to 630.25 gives 10.7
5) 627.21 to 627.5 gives 10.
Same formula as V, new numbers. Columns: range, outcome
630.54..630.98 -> 10.3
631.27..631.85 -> 10.7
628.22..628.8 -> 10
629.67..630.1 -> 10.8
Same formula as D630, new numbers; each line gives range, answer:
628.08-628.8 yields 10.2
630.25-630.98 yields 10.6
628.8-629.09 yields 10.5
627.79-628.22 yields 9.79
